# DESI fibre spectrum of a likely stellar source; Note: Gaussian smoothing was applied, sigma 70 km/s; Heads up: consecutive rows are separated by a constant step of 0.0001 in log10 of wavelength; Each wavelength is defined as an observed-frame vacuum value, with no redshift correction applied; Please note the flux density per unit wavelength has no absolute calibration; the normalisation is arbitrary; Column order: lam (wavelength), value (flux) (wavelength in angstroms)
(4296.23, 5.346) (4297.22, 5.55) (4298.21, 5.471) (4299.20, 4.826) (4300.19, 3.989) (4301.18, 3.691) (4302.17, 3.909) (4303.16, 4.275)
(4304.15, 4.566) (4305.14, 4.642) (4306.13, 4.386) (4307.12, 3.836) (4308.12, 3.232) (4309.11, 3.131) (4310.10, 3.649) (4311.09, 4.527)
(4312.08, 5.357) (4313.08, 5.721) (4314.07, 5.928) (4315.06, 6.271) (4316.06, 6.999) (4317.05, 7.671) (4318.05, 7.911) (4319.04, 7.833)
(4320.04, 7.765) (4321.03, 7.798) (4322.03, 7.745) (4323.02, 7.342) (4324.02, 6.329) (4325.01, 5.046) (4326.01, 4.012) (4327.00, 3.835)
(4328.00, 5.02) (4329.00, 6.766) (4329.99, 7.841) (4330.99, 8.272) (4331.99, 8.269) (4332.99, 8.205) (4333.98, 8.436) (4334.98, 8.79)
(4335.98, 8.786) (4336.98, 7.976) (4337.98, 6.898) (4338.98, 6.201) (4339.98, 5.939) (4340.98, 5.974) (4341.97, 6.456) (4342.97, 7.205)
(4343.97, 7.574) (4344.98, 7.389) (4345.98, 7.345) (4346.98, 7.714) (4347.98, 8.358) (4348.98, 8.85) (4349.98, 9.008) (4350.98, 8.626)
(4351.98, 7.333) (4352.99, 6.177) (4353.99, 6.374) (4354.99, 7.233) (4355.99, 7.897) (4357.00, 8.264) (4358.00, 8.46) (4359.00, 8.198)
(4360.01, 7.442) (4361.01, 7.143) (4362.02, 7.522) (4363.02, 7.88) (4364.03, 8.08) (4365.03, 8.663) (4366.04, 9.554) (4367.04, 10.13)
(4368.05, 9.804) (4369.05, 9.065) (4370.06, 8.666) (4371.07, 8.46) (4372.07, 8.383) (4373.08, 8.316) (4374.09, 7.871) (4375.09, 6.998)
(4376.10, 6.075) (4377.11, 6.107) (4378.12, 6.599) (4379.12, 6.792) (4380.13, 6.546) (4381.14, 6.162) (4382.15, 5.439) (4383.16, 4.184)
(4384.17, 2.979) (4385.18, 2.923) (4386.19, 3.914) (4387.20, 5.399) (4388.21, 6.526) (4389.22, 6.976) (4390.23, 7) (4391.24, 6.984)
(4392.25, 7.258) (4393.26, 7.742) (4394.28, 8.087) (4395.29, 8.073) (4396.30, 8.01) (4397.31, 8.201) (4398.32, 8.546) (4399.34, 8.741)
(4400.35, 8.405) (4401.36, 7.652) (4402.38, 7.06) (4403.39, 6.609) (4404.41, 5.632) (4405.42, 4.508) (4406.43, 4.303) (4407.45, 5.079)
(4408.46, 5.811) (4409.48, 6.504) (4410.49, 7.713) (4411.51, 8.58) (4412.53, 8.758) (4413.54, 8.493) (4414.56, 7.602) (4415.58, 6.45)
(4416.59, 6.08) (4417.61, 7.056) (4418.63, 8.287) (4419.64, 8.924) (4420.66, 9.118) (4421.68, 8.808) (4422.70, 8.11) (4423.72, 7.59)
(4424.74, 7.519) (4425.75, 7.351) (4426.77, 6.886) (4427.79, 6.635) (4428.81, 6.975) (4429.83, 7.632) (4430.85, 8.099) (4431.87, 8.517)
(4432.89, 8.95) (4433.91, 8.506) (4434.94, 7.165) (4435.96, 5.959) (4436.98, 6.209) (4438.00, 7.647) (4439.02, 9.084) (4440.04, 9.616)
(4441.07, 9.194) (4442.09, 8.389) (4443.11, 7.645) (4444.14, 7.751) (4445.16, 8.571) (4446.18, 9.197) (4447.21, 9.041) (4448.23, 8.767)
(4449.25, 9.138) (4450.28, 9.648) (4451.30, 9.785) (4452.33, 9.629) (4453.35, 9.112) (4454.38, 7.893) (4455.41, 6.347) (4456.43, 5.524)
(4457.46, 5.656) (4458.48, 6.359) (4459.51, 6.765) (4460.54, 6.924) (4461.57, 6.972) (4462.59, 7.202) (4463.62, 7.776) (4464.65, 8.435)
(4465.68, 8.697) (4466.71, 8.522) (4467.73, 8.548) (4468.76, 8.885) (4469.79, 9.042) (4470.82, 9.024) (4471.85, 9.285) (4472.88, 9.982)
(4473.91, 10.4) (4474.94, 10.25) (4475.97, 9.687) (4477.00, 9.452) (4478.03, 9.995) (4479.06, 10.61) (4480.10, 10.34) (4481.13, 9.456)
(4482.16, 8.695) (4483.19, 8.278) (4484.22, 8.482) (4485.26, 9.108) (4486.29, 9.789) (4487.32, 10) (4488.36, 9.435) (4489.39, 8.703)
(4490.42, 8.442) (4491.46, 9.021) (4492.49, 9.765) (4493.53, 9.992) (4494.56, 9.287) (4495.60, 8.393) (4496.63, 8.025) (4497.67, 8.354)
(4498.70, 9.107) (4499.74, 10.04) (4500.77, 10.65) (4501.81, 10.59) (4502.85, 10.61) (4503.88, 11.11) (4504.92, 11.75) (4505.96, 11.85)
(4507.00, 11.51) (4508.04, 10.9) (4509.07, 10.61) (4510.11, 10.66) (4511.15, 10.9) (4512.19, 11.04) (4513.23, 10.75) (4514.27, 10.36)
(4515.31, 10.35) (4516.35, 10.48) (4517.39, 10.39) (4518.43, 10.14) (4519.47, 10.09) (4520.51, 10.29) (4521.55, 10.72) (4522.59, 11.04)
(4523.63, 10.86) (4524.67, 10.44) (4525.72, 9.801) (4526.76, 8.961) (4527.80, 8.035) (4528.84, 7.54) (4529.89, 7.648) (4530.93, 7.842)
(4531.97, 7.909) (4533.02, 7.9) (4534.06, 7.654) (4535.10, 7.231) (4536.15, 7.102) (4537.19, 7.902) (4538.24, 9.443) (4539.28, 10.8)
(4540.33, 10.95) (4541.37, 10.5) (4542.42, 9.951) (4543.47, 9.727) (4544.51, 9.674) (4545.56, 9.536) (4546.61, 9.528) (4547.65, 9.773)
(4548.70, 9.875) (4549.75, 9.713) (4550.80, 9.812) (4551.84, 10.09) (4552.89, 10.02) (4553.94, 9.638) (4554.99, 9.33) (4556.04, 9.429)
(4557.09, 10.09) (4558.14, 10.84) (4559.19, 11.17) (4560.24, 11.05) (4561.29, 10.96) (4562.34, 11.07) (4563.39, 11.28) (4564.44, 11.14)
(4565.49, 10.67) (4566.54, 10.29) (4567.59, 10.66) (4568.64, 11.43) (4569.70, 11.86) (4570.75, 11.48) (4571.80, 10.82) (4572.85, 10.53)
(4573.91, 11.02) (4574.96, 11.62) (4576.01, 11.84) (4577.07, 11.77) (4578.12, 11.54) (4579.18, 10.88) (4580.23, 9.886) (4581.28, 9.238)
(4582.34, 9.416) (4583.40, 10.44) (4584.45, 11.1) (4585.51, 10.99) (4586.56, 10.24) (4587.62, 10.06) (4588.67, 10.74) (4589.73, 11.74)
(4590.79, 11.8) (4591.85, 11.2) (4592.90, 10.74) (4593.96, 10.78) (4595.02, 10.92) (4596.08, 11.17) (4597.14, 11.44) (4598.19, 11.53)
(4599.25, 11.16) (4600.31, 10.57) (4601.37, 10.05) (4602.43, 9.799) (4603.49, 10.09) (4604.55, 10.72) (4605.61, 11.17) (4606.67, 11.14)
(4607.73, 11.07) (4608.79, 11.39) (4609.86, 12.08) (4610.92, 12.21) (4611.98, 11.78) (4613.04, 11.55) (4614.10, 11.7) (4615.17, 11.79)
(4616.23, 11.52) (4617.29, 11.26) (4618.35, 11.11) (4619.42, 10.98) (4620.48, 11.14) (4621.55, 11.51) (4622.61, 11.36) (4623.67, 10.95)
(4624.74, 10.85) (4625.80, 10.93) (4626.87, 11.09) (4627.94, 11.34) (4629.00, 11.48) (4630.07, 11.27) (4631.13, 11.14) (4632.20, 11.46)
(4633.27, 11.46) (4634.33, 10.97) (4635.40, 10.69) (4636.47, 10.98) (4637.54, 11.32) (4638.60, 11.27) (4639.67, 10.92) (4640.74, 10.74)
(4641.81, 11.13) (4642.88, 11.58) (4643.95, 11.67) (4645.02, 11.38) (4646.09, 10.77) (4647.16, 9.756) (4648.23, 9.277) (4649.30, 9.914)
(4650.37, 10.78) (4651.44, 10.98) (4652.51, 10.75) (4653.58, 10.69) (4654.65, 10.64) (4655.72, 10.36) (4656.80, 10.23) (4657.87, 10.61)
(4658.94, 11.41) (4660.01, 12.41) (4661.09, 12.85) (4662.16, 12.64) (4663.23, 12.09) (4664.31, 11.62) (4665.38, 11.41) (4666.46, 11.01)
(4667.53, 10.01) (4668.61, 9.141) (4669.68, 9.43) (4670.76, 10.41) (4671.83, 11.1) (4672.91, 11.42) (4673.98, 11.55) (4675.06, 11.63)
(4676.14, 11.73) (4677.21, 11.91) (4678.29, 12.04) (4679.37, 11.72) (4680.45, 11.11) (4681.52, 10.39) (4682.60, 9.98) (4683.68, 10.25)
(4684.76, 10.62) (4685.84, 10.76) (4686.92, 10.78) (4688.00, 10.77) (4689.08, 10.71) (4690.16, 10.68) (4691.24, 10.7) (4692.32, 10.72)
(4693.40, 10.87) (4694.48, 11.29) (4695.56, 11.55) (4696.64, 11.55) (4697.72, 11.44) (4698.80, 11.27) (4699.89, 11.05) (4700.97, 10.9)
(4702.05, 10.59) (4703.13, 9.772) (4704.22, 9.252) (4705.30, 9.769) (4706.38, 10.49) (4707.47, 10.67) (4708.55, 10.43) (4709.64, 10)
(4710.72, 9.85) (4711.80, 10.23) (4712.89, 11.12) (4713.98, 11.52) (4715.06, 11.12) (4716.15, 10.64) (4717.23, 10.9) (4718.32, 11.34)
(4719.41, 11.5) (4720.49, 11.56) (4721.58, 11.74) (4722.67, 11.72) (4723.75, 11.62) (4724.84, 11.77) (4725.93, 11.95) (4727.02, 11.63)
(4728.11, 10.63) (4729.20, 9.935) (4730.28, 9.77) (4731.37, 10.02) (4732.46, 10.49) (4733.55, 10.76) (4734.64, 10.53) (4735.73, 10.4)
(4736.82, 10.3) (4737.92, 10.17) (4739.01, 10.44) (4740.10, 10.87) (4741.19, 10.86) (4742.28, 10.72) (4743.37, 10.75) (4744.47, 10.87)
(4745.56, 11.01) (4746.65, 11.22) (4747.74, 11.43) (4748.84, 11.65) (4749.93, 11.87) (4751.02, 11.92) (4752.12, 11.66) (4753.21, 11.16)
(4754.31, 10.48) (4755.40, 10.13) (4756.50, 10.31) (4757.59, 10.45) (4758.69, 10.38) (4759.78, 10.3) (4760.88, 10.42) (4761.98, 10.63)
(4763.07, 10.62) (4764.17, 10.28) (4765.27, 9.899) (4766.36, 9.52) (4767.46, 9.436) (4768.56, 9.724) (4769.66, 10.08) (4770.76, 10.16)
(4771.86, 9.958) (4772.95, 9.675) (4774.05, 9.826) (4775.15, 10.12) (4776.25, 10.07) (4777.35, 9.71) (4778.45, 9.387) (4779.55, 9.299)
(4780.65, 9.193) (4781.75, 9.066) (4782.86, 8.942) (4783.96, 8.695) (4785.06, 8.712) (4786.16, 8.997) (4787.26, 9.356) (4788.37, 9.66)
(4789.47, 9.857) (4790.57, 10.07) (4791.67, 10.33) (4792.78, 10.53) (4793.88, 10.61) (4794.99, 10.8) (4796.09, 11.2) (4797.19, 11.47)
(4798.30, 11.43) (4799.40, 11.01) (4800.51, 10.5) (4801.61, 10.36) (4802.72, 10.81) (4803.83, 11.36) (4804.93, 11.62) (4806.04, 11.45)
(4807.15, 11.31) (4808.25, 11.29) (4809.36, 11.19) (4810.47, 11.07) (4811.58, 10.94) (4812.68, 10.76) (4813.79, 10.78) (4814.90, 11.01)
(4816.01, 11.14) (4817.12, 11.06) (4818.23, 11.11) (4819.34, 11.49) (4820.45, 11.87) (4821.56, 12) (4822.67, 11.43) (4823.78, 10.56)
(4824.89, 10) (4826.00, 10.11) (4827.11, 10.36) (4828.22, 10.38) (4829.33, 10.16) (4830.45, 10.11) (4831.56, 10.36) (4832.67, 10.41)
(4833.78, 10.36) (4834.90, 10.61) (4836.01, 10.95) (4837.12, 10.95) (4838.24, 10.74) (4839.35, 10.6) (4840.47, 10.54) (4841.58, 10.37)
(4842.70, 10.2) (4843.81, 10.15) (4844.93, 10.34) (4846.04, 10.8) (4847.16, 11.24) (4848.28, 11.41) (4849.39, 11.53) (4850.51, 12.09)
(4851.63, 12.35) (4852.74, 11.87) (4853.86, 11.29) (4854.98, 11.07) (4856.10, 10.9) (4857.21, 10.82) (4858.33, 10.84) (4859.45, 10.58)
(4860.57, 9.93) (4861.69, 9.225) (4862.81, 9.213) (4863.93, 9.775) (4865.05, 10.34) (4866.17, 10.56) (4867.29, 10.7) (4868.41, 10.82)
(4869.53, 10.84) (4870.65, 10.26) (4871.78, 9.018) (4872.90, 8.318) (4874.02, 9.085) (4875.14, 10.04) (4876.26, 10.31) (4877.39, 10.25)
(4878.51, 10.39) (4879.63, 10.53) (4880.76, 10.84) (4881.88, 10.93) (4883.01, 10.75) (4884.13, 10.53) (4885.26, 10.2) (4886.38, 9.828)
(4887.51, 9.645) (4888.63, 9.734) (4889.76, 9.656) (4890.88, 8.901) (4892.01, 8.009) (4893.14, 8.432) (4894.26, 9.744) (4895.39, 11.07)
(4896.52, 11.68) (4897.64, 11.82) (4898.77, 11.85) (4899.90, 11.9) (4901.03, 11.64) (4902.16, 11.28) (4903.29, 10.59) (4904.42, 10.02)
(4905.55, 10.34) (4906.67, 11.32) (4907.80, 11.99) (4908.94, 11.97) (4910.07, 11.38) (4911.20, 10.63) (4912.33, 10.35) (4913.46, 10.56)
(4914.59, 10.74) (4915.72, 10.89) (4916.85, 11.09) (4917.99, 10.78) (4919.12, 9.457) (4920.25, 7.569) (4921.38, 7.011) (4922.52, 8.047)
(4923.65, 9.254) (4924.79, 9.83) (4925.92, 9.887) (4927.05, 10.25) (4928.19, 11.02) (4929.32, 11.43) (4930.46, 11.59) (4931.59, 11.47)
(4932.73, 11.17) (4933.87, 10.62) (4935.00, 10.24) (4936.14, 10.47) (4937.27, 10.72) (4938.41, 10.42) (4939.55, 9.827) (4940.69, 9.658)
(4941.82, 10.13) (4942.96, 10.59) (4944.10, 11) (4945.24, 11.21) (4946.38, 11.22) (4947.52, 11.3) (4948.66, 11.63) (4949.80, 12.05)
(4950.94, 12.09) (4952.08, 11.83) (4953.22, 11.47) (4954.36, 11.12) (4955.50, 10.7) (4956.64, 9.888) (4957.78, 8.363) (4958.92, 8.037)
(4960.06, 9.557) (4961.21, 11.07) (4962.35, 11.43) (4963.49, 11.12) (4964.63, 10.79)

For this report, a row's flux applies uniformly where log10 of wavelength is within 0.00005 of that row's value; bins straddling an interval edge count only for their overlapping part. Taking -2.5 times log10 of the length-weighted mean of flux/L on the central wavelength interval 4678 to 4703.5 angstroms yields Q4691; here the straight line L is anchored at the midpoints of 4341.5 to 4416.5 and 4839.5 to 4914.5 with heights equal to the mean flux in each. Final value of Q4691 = -0.171 mag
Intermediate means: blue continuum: 7.25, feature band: 10.9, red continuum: 10.5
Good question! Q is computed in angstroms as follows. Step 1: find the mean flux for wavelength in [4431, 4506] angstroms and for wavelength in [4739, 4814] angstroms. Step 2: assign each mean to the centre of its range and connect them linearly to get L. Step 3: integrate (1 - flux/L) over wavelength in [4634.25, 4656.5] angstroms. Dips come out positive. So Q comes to -2.3 angstroms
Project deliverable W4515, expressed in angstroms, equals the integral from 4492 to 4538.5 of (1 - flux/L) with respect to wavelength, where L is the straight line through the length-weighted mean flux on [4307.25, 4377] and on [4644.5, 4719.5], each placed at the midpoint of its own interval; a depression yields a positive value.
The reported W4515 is -3.2 angstroms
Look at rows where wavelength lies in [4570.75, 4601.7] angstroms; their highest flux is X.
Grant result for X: 11.84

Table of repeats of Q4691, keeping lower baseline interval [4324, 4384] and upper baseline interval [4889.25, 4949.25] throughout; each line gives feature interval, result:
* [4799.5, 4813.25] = -0.12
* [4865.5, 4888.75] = 0.01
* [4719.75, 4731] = -0.19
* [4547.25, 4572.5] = -0.23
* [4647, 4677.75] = -0.21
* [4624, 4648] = -0.23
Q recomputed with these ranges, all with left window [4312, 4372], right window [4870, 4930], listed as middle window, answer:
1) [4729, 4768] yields -4.6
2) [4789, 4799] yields -1.0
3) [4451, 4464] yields 1.2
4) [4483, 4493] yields -1.1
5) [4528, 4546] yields -0.7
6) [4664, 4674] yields -1.7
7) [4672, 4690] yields -3.8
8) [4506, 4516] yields -3.0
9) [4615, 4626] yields -2.9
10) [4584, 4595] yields -2.8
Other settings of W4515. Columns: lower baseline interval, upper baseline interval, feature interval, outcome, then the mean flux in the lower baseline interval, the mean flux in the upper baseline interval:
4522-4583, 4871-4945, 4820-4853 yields -1.82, 9.97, 10.3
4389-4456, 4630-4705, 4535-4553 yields -0.45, 7.75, 11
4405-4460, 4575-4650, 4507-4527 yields -2.73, 7.69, 11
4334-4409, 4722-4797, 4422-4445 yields -0.28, 7.21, 10.4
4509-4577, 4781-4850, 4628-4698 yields -4.88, 10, 10.6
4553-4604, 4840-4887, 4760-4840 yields 1.08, 10.8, 10.5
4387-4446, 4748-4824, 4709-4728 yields -2.32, 7.52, 10.5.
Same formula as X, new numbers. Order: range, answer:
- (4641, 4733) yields 12.85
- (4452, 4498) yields 10.61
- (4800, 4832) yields 12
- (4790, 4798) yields 11.47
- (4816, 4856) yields 12.35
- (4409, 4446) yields 9.616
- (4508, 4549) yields 11.04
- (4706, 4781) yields 11.95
